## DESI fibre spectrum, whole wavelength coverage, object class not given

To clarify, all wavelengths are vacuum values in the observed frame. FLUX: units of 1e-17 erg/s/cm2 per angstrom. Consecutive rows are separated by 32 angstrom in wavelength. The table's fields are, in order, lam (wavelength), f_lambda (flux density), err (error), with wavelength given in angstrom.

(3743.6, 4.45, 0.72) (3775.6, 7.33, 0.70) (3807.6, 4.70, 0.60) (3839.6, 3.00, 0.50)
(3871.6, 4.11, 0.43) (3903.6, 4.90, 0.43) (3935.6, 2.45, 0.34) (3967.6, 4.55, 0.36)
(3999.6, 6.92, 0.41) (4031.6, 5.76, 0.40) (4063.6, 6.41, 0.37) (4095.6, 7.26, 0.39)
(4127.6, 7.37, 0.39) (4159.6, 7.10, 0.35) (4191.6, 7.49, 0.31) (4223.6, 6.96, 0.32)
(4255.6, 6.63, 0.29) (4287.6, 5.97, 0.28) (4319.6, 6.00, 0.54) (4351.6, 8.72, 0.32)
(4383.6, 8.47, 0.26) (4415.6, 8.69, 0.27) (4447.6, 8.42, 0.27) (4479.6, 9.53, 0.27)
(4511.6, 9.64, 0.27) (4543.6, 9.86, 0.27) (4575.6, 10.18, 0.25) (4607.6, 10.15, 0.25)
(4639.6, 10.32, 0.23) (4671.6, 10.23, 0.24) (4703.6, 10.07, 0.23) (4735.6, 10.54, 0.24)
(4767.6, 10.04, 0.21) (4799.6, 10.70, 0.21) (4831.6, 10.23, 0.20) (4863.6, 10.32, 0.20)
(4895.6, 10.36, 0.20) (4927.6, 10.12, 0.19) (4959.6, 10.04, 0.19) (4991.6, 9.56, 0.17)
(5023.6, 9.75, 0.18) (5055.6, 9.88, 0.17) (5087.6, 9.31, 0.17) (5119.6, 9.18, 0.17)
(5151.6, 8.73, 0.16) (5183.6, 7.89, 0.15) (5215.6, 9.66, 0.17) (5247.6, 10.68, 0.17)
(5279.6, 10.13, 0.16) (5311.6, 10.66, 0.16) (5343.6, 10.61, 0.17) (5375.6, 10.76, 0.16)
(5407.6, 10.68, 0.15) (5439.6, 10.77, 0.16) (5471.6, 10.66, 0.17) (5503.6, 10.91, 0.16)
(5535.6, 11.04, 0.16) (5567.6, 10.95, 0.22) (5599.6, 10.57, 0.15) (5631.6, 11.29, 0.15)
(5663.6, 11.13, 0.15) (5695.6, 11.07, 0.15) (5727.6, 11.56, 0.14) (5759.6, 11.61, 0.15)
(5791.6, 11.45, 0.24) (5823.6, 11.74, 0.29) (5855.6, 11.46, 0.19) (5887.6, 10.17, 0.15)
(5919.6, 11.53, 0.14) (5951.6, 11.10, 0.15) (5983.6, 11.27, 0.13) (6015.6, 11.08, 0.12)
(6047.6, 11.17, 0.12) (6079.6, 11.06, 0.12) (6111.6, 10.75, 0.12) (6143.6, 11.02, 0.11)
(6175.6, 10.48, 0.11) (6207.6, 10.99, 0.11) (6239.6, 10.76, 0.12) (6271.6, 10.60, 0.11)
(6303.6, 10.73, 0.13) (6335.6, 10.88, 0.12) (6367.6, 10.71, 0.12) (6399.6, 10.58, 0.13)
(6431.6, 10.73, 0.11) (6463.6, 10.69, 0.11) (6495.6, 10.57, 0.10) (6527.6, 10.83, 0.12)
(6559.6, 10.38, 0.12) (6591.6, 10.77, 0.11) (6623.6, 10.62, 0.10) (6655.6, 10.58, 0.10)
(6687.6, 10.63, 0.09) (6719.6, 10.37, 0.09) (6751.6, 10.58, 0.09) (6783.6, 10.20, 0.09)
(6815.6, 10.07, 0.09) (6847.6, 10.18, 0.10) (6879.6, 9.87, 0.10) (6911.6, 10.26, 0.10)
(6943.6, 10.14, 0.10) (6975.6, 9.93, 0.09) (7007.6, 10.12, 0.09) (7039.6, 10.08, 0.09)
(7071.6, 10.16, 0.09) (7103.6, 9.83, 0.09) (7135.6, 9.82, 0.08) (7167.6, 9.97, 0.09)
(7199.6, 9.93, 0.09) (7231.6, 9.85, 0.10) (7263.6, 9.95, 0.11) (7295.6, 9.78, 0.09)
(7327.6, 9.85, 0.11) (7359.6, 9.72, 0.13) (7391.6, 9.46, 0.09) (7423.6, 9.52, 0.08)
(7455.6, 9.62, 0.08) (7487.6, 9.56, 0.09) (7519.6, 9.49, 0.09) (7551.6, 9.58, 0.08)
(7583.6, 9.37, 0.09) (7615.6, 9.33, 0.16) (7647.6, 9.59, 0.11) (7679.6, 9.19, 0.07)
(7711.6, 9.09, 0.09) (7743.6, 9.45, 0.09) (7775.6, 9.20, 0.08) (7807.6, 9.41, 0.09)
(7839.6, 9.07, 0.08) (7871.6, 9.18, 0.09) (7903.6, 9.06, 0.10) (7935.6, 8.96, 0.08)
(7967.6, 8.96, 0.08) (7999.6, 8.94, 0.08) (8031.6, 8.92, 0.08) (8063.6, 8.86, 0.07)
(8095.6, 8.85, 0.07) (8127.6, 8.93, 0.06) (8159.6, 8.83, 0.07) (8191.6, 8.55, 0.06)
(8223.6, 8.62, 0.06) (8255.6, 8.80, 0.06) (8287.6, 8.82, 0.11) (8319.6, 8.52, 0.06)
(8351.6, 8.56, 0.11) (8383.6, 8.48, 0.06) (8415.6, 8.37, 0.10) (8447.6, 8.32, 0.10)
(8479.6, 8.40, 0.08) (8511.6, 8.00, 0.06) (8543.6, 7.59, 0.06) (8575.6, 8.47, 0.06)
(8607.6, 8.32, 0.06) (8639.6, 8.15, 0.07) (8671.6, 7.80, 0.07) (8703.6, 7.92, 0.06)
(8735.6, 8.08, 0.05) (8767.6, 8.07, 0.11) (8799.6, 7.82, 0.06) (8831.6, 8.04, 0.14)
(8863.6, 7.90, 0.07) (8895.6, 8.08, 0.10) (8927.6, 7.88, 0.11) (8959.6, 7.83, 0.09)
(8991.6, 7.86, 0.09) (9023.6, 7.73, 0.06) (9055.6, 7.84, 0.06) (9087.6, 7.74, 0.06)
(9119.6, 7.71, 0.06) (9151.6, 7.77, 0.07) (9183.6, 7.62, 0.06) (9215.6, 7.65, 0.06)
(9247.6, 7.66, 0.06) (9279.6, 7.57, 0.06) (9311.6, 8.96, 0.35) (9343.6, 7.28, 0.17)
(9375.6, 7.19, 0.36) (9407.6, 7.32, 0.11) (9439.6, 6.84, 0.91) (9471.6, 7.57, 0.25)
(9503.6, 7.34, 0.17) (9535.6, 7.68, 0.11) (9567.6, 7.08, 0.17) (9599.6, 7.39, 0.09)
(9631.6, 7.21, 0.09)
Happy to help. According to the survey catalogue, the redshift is 0.000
